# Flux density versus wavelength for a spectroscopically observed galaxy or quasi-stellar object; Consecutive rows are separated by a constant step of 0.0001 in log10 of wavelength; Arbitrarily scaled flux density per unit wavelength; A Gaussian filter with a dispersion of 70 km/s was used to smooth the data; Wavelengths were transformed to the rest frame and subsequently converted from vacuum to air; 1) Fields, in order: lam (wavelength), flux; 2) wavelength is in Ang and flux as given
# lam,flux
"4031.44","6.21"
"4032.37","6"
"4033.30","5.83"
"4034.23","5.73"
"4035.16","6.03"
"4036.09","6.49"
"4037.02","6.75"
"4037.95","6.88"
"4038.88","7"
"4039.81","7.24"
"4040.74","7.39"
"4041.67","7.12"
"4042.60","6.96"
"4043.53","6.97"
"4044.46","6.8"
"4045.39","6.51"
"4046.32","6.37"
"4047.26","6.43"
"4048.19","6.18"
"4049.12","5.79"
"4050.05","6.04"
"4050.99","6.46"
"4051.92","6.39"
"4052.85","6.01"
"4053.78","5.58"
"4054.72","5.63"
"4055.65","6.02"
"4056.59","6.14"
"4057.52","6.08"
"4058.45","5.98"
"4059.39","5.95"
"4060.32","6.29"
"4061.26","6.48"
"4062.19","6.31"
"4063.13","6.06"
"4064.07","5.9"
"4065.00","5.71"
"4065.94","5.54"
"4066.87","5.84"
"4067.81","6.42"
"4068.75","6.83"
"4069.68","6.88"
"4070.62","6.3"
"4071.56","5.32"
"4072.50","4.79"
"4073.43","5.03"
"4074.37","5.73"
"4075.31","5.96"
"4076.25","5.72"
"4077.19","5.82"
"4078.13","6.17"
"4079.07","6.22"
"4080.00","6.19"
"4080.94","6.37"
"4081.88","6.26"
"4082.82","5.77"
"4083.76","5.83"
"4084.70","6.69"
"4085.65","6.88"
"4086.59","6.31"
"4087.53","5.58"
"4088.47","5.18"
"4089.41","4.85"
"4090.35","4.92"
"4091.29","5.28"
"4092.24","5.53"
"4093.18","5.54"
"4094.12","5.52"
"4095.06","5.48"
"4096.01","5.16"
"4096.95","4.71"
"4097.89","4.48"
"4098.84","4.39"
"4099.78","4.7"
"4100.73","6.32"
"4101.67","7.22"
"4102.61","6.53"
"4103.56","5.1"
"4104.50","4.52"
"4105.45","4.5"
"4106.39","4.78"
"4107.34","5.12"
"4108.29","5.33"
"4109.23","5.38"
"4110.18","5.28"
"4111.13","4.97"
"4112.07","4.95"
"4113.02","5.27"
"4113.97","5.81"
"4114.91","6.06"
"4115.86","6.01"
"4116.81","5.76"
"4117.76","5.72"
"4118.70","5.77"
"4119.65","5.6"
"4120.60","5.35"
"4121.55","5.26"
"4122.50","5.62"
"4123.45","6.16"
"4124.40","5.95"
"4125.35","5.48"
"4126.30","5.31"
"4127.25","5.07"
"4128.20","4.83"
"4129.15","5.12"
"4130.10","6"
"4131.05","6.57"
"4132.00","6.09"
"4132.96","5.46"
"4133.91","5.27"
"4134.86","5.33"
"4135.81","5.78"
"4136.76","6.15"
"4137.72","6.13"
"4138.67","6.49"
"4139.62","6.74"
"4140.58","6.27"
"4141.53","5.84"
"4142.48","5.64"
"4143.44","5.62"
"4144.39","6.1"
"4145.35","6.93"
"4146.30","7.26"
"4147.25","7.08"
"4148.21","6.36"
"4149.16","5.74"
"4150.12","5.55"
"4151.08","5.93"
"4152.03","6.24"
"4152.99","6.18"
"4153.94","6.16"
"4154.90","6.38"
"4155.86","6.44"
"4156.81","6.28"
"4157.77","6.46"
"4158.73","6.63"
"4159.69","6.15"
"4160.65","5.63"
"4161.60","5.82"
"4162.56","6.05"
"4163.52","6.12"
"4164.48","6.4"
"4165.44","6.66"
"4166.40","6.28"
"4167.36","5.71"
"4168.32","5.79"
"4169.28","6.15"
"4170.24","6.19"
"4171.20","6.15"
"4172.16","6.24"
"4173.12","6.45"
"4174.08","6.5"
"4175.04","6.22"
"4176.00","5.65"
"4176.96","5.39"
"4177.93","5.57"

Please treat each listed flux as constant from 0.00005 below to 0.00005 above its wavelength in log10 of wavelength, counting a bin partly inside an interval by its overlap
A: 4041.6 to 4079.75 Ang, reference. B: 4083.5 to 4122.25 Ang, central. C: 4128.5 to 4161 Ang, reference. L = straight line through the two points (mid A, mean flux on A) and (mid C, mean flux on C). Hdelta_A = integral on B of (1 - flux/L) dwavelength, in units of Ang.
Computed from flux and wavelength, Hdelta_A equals 4.16 Ang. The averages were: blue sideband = 6.11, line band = 5.45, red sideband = 6.11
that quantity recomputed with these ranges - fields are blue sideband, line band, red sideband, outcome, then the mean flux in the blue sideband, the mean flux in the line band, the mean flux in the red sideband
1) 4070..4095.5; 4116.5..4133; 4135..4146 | 1.1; 5.76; 5.62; 6.15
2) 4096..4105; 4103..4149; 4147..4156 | 0.5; 5.32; 5.69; 6.17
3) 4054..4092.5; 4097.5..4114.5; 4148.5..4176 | 2.1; 5.92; 5.26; 6.15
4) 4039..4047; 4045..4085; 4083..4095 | 1.7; 6.91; 6.04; 5.67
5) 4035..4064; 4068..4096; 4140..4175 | 2.3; 6.39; 5.82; 6.21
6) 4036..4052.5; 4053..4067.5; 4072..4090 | 0.8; 6.65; 5.97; 5.85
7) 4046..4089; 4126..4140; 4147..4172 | 0.8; 6.03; 5.76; 6.17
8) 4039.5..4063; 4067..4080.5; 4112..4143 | 0.5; 6.35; 5.95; 5.73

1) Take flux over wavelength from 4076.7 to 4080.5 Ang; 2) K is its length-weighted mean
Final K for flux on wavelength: 6.11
